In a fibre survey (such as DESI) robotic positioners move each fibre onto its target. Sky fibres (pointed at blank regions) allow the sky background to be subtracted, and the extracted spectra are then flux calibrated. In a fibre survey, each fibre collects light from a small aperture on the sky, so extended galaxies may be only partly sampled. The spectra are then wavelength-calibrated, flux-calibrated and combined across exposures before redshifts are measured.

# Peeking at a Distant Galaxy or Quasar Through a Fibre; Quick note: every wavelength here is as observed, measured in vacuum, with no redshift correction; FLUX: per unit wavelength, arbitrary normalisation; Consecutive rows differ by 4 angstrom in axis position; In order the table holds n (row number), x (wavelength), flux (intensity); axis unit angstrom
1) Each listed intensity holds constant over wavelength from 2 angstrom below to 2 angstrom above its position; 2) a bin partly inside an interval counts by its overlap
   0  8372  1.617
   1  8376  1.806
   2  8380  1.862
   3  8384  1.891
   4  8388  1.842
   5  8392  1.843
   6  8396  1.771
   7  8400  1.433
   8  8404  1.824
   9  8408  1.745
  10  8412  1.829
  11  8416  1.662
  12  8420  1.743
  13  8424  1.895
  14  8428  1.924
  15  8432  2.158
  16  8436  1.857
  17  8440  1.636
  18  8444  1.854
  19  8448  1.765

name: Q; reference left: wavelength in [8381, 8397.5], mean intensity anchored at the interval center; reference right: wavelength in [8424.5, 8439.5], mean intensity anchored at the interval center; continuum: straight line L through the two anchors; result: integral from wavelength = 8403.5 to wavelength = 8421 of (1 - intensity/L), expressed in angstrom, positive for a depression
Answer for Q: 1.26 angstrom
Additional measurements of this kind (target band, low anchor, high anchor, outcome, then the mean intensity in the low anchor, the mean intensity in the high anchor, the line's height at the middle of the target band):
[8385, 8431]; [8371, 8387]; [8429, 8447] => 1.4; 1.81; 1.87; 1.84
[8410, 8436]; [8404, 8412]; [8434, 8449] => -1.2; 1.79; 1.78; 1.78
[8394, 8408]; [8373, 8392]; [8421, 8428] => 1.3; 1.84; 1.88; 1.86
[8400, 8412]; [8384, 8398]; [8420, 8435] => 0.9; 1.83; 1.95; 1.88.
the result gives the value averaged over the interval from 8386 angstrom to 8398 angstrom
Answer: 1.82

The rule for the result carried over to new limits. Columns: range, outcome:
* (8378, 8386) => 1.88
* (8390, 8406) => 1.72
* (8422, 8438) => 1.96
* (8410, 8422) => 1.74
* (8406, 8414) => 1.79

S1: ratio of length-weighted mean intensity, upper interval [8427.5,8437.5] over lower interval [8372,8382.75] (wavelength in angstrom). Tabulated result 1.11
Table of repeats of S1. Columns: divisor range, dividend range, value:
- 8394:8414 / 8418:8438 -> 1.11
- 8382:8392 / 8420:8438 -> 1.04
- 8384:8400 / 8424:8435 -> 1.12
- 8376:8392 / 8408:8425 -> 0.95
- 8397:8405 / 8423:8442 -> 1.17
